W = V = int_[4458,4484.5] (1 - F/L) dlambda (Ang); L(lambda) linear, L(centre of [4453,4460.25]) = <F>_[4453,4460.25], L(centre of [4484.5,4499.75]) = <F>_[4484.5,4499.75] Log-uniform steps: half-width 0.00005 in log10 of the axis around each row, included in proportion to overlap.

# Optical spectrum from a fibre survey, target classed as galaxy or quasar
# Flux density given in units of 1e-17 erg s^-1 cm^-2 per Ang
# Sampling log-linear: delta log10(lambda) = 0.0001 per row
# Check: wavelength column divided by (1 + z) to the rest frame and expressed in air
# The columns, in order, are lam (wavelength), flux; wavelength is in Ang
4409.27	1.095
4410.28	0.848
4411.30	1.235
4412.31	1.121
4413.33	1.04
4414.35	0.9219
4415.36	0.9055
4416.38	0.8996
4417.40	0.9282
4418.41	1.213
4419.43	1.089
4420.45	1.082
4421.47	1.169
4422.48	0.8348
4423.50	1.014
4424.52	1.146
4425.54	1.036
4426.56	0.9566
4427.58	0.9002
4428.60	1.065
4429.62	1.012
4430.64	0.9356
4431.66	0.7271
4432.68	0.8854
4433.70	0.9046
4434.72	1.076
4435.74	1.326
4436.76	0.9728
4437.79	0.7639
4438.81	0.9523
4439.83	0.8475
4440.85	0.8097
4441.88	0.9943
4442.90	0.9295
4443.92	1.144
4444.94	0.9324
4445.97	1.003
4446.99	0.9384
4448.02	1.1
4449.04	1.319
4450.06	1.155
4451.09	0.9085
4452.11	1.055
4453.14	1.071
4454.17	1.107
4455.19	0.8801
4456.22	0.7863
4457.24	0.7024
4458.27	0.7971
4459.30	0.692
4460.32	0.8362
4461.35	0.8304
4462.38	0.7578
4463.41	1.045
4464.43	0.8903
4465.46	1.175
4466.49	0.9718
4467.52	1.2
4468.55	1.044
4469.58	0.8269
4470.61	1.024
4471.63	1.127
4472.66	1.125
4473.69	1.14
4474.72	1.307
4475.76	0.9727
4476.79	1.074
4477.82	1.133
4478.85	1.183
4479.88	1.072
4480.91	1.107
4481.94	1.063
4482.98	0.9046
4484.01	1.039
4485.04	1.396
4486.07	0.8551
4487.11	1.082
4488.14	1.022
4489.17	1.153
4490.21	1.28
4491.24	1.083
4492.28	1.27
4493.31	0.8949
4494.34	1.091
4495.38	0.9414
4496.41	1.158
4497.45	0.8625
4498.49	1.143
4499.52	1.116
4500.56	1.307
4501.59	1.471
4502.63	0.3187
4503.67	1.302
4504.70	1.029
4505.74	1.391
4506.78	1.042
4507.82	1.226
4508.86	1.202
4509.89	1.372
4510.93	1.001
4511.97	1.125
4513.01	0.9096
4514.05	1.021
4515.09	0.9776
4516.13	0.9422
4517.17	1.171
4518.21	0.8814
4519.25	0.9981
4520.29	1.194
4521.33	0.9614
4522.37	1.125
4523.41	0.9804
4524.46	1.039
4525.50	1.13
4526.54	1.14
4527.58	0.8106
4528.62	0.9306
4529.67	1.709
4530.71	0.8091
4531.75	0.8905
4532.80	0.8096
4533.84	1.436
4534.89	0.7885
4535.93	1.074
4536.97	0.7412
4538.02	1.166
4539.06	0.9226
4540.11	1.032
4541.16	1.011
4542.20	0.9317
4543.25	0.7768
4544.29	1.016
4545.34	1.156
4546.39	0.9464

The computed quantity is -1.80 Ang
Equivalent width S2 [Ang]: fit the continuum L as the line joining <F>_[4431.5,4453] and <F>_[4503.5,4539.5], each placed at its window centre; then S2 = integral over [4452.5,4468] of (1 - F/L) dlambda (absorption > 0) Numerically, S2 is 1.4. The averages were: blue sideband 0.994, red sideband 1.06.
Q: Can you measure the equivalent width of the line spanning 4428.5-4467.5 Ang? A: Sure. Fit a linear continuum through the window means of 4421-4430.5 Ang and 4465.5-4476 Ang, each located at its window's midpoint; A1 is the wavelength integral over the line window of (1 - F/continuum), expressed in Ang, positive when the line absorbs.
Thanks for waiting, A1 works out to 3.3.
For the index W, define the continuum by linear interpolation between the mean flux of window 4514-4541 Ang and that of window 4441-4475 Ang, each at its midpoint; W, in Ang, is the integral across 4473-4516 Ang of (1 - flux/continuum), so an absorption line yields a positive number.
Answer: -3.8 Ang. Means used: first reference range 0.99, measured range 1.1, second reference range 1.03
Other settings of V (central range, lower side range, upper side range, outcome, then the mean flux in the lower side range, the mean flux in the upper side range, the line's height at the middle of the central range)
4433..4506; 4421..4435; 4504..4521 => 0.29 Ang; 0.974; 1.09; 1.03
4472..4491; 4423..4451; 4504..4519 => -0.96 Ang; 0.993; 1.09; 1.05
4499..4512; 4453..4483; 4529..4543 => -1.80 Ang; 0.995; 1.02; 1.01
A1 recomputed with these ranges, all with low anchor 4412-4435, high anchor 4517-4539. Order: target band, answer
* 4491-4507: -1.07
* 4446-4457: -0.22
